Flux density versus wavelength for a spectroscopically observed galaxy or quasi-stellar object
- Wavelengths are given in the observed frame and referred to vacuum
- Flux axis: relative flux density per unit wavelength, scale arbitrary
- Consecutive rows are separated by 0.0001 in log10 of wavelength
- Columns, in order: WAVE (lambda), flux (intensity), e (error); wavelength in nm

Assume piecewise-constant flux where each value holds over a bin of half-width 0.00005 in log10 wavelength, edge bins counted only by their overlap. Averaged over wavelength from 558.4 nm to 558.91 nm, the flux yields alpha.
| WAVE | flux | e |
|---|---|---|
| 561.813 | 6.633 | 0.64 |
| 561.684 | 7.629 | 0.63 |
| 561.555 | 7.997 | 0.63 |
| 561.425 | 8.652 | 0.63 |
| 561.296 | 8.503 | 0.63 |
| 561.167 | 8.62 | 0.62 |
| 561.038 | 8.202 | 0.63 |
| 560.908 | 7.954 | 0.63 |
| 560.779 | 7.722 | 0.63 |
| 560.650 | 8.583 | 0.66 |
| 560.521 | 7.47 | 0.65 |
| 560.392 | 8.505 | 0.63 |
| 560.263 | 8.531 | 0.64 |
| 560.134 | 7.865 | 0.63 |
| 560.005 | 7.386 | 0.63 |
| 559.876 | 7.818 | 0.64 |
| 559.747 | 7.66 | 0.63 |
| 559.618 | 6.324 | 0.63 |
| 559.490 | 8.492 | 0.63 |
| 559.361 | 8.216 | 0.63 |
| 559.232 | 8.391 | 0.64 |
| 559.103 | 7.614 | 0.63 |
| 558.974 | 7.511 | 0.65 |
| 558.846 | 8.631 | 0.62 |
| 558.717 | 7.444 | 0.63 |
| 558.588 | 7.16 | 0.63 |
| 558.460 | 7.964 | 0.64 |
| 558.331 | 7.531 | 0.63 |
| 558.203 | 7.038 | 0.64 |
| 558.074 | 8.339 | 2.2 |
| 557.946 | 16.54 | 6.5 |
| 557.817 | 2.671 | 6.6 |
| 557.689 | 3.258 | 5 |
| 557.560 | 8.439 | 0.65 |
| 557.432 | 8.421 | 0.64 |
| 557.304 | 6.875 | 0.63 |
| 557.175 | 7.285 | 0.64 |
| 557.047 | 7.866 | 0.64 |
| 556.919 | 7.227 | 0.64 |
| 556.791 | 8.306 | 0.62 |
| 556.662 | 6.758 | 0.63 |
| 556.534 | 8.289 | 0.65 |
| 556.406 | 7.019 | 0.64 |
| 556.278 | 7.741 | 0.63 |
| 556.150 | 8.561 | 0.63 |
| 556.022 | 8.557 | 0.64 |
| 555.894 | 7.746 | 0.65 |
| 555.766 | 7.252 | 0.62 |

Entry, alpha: 7.8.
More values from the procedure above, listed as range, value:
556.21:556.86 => 7.62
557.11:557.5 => 7.54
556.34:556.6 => 7.66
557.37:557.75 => 6.72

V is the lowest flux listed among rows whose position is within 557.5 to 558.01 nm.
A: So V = 2.671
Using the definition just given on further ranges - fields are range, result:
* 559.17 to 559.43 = 8.216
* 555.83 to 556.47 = 7.019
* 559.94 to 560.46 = 7.386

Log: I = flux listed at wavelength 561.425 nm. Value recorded 8.652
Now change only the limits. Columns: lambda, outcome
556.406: 7.019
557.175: 7.285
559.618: 6.324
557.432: 8.421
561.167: 8.62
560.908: 7.954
